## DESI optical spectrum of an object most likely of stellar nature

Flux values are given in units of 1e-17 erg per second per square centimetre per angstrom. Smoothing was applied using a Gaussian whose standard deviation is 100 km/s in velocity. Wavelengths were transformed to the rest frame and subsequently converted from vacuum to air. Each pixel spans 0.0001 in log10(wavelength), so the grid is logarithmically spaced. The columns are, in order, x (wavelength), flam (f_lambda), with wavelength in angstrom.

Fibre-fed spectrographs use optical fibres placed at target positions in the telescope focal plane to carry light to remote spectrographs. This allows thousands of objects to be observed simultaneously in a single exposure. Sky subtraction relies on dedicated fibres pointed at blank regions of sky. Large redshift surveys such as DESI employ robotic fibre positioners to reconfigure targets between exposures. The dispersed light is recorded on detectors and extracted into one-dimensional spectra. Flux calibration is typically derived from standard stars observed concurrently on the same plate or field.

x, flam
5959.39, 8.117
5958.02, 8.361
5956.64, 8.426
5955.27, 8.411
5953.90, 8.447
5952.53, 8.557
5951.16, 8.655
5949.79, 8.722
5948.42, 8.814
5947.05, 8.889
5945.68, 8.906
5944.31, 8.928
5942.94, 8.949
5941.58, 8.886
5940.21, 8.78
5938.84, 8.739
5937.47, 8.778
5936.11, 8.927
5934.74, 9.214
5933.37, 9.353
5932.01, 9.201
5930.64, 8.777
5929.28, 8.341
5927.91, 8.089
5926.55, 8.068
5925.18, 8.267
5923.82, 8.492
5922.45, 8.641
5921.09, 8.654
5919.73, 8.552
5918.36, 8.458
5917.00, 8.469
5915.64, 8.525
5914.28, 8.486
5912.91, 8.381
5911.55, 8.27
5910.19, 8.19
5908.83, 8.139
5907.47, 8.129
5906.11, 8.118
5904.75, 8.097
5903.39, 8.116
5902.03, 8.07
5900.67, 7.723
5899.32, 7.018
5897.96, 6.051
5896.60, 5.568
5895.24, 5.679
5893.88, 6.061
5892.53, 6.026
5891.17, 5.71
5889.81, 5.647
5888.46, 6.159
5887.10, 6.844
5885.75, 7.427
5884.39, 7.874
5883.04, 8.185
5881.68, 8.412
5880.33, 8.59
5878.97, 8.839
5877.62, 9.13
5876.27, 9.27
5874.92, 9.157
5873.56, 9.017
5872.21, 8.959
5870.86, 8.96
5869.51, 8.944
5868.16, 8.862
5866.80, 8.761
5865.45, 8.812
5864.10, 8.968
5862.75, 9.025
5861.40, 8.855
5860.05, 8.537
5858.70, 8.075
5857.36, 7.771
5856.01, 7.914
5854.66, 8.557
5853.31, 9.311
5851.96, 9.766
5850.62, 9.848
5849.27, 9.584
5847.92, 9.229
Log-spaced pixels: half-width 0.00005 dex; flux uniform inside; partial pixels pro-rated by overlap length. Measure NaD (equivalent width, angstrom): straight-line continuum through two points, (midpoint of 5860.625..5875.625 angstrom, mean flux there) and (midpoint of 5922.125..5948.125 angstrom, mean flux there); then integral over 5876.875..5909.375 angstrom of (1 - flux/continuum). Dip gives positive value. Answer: 5.7 angstrom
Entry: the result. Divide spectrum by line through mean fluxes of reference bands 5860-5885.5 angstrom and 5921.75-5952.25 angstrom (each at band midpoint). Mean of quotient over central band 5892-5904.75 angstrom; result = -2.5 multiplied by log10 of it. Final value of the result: 0.278 mag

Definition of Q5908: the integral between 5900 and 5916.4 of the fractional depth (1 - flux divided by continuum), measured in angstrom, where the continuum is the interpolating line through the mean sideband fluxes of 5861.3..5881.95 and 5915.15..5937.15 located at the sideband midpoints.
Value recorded 1.0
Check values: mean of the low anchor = 8.92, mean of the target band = 8.19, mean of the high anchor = 8.63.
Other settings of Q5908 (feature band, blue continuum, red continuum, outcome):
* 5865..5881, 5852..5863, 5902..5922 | -0.9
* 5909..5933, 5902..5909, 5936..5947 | -0.1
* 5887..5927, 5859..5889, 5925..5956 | 5.0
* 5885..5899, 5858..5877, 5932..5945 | 4.3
